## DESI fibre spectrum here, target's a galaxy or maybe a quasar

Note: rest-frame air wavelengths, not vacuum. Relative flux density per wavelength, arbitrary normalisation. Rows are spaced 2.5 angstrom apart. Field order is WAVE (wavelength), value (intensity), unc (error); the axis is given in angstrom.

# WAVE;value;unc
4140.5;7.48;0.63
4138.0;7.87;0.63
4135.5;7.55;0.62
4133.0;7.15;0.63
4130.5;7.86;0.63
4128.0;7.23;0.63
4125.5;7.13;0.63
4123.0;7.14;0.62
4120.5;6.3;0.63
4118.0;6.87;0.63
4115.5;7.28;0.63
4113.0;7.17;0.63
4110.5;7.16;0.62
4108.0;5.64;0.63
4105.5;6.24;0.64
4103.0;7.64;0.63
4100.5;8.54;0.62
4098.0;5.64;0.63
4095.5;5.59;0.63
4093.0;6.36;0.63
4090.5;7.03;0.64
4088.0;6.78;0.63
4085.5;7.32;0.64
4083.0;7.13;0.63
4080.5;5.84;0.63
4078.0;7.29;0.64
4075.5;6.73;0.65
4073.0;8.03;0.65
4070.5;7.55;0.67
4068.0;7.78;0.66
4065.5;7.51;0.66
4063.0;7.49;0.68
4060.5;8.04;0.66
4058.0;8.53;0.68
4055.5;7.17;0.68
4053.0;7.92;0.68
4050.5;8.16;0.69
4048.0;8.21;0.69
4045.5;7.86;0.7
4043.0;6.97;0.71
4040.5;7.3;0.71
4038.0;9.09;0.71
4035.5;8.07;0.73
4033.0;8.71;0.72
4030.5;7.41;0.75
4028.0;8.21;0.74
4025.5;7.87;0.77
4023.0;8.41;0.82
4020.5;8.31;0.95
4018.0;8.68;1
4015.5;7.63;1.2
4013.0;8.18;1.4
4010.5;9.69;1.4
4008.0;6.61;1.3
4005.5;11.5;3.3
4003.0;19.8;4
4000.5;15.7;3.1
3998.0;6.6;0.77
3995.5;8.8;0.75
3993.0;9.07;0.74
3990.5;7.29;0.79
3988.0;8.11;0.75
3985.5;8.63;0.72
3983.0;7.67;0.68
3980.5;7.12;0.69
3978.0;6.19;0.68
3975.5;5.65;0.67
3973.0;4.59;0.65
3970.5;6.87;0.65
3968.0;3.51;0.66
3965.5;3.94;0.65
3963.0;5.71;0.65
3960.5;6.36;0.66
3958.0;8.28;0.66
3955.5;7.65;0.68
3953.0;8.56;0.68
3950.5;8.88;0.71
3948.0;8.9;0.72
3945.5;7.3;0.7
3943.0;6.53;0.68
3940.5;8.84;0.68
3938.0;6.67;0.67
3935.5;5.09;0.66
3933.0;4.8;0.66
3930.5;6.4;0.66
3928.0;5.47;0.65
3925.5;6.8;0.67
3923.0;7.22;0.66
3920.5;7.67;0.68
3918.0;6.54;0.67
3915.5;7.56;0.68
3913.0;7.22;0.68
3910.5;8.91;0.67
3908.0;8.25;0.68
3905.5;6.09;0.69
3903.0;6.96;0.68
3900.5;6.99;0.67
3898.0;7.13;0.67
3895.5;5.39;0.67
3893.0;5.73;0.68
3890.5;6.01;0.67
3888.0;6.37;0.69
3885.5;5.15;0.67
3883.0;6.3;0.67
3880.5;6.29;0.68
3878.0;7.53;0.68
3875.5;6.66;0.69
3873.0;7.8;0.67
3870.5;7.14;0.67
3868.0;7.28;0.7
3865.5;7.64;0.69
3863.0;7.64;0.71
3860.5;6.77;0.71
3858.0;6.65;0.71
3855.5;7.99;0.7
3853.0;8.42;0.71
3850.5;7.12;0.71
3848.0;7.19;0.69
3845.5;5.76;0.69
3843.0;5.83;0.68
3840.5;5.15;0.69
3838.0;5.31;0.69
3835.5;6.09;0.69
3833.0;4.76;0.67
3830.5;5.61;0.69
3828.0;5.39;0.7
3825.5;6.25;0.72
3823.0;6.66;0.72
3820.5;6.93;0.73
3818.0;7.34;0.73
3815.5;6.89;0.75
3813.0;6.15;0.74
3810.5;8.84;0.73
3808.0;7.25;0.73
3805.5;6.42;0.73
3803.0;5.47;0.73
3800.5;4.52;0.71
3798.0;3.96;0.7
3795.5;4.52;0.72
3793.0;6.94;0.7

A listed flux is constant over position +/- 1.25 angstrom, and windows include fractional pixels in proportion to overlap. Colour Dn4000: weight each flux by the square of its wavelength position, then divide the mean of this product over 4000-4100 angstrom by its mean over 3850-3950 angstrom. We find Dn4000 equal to 1.3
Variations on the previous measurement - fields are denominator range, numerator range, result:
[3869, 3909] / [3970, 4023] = 1.40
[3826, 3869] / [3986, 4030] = 1.57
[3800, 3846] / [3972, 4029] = 1.55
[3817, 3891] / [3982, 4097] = 1.37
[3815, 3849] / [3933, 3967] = 1.23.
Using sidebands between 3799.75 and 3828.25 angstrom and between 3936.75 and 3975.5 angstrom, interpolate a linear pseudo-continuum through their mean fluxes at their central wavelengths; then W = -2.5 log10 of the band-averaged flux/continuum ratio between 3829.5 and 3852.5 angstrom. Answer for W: 0.12 mag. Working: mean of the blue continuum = 6.58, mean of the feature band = 5.95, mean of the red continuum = 6.8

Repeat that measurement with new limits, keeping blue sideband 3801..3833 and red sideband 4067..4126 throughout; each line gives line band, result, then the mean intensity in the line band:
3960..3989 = 0.09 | 6.18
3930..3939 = 0.18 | 5.66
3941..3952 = -0.19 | 7.98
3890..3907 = 0.04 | 6.37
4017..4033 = -0.20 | 8.18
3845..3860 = -0.11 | 7.24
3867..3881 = -0.09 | 7.16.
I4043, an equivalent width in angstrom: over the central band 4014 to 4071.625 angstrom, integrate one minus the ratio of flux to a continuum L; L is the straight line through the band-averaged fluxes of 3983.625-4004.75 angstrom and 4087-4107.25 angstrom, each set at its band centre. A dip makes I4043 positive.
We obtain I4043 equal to 4.6 angstrom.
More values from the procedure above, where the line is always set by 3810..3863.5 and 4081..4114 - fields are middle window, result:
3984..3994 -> -2.36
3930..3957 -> -2.62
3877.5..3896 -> 1.43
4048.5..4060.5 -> -2.22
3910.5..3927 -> -1.67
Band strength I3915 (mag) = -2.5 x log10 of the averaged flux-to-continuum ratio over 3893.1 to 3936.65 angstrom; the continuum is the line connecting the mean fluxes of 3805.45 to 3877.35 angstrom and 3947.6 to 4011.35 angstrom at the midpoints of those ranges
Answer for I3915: 0.12 mag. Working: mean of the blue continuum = 6.73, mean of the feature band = 6.71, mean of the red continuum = 8.12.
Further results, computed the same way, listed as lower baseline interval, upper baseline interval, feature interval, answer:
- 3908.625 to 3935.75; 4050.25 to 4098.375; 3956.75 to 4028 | -0.16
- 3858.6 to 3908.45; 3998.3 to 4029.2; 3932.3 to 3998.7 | 0.25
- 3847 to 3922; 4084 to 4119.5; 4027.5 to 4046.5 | -0.16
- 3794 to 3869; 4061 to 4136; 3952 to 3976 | 0.10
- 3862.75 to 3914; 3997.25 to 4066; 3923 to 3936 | 0.25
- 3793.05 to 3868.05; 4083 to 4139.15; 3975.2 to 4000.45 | -0.19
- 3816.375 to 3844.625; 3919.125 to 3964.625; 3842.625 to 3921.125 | -0.08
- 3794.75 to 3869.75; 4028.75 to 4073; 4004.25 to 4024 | -0.13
